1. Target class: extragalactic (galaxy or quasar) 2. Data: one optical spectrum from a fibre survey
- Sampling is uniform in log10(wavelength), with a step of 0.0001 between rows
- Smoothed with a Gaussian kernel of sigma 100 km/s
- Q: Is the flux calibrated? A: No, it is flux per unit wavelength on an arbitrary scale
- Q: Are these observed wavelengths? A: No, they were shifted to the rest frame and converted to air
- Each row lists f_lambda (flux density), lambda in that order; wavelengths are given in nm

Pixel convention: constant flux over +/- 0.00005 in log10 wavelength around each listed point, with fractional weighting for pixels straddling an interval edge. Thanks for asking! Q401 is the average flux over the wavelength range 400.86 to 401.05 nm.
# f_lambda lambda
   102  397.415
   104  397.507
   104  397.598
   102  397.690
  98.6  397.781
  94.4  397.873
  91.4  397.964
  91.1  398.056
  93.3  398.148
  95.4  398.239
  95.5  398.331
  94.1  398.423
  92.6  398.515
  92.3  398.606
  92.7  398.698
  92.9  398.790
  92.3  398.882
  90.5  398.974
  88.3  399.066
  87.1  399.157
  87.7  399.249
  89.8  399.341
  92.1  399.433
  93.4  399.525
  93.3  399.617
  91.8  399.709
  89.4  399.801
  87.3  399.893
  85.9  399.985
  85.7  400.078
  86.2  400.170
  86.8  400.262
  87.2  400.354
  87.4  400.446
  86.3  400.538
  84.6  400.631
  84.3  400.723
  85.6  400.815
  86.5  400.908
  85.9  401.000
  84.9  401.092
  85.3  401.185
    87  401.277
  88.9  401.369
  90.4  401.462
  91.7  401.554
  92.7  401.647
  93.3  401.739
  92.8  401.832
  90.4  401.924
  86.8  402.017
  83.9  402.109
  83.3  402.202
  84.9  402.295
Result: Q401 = 86.2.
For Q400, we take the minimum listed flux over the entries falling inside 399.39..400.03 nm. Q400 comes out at 85.9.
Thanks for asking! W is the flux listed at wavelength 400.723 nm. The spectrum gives 84.3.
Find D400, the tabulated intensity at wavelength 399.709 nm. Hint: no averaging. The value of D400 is 91.8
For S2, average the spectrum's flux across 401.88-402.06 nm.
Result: 88.4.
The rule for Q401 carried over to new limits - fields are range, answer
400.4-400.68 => 86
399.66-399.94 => 89.6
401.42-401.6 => 91.3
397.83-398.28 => 93.2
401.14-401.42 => 87.2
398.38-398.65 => 93.2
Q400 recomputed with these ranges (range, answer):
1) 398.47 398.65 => 92.3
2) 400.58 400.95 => 84.3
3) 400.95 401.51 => 84.9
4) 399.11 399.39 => 87.1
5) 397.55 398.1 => 91.1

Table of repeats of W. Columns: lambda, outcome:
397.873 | 94.4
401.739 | 93.3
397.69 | 102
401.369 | 88.9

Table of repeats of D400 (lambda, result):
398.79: 92.9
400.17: 86.2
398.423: 94.1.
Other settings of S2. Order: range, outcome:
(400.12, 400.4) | 86.9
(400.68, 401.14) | 85.4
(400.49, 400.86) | 85.2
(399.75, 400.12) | 87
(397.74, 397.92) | 96.5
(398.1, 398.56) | 94.1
